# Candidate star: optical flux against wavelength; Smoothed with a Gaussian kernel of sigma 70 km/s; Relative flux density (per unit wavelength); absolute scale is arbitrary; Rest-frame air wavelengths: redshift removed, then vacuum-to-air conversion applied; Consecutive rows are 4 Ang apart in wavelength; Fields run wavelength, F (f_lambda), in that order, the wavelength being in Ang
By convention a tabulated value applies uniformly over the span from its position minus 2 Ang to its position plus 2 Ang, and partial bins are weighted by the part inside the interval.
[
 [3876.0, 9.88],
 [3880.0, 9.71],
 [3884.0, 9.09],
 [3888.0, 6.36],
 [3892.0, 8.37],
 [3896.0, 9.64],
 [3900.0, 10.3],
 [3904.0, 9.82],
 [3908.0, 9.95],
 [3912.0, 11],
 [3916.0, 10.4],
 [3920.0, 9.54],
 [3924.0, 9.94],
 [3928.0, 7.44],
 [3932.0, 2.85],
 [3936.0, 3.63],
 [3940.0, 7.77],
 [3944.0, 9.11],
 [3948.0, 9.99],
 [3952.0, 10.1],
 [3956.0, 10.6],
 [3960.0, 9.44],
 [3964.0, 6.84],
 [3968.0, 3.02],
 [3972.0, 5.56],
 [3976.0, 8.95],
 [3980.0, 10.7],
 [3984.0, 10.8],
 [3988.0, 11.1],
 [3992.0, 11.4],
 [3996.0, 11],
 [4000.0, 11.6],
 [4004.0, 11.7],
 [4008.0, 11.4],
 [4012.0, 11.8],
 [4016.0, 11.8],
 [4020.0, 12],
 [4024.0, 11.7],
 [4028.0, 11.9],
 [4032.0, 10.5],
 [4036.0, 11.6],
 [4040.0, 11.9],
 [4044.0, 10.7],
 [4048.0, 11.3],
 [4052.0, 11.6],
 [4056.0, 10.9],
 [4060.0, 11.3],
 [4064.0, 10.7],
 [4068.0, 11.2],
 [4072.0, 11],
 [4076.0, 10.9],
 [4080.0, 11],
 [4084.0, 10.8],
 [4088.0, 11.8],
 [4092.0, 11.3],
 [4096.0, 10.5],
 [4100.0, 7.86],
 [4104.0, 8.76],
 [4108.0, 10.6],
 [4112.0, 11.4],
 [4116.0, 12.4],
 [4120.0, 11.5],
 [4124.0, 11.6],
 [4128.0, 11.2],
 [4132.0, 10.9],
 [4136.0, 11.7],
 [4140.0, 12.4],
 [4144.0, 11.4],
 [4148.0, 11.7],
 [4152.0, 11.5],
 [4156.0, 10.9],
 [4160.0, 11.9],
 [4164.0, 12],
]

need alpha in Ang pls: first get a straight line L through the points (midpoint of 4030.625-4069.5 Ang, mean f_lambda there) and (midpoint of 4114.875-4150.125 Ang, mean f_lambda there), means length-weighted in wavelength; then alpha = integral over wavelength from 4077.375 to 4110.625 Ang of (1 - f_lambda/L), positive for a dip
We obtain 3.1 Ang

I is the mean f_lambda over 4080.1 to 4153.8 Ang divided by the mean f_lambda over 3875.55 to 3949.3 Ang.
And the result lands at 1.3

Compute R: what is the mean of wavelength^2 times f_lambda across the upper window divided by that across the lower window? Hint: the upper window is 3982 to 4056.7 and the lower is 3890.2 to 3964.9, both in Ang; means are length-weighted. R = 1.36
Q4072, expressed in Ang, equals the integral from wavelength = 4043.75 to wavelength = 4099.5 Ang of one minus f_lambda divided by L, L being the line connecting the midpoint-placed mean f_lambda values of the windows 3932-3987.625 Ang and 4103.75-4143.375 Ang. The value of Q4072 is -3.7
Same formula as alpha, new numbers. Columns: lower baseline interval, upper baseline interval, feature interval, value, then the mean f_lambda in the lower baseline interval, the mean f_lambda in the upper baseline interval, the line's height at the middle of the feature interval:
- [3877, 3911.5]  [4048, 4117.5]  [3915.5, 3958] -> 6.1 Ang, 9.26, 10.8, 9.61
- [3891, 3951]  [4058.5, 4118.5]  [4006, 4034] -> -4.7 Ang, 8.68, 10.8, 9.91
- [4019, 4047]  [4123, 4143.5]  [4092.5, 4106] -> 2.6 Ang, 11.4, 11.5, 11.5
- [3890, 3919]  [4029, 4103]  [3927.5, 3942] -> 7.0 Ang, 9.91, 10.9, 10.1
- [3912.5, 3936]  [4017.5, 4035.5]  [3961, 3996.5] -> 4.1 Ang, 7.85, 11.5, 9.82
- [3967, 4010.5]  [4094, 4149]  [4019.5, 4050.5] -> -3.4 Ang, 9.93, 11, 10.3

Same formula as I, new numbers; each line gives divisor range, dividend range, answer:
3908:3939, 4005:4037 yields 1.46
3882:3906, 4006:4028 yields 1.32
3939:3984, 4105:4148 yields 1.35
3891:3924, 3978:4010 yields 1.13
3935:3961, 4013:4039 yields 1.31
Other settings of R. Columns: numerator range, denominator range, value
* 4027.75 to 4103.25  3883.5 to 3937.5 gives 1.39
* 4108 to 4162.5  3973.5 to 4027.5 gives 1.10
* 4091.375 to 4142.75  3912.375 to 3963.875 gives 1.42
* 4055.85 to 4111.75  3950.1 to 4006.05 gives 1.18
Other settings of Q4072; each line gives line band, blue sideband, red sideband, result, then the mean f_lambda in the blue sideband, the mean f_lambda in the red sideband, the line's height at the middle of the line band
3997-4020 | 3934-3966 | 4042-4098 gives -4.59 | 8.43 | 11.1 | 9.72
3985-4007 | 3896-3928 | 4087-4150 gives -2.00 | 9.94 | 11.1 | 10.4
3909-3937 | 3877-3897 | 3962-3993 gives 1.70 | 8.65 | 8.45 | 8.57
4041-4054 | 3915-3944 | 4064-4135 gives -1.92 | 7.38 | 10.9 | 9.81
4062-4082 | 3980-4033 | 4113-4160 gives 0.94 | 11.4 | 11.6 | 11.5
